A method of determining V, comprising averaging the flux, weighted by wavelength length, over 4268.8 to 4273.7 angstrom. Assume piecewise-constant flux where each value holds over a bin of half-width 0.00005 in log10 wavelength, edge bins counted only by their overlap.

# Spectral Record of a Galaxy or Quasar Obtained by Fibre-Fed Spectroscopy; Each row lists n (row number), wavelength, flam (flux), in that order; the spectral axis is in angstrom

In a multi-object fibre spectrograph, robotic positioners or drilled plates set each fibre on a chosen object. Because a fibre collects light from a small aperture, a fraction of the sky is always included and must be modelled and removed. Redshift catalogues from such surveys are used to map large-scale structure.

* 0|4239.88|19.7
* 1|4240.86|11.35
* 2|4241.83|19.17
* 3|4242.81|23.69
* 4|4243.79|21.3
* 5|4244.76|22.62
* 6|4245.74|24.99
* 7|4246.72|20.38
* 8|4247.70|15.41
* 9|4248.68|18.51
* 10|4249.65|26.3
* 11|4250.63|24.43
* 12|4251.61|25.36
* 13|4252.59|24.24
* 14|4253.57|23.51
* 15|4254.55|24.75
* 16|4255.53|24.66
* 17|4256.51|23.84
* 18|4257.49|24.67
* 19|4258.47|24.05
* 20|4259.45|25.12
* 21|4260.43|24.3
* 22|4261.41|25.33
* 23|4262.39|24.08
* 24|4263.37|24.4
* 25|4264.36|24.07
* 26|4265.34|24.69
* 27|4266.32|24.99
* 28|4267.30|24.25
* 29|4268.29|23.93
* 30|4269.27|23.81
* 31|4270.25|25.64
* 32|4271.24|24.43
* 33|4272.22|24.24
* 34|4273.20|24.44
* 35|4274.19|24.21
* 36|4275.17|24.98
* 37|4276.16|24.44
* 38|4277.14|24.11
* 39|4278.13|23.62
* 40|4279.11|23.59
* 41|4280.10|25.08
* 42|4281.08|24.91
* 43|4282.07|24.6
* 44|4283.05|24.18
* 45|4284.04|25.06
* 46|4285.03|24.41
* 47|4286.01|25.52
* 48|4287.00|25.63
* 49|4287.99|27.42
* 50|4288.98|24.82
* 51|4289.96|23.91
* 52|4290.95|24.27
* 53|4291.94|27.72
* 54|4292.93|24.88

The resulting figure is 24.5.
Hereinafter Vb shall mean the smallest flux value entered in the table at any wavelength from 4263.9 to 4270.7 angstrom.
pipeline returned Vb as 23.81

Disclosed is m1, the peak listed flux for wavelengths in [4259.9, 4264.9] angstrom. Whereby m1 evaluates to 25.33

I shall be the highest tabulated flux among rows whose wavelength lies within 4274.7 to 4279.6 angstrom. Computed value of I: 24.98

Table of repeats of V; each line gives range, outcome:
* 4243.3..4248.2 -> 20.9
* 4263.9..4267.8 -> 24.5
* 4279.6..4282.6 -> 24.9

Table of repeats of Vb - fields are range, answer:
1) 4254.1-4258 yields 23.84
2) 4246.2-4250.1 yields 15.41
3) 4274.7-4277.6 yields 24.11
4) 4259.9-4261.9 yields 24.3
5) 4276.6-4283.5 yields 23.59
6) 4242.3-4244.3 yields 21.3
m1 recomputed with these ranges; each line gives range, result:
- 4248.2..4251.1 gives 26.3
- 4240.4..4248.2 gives 24.99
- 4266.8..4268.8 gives 24.25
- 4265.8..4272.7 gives 25.64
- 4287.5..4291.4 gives 27.42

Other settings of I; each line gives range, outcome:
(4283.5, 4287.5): 25.63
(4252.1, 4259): 24.75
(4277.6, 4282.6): 25.08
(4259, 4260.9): 25.12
